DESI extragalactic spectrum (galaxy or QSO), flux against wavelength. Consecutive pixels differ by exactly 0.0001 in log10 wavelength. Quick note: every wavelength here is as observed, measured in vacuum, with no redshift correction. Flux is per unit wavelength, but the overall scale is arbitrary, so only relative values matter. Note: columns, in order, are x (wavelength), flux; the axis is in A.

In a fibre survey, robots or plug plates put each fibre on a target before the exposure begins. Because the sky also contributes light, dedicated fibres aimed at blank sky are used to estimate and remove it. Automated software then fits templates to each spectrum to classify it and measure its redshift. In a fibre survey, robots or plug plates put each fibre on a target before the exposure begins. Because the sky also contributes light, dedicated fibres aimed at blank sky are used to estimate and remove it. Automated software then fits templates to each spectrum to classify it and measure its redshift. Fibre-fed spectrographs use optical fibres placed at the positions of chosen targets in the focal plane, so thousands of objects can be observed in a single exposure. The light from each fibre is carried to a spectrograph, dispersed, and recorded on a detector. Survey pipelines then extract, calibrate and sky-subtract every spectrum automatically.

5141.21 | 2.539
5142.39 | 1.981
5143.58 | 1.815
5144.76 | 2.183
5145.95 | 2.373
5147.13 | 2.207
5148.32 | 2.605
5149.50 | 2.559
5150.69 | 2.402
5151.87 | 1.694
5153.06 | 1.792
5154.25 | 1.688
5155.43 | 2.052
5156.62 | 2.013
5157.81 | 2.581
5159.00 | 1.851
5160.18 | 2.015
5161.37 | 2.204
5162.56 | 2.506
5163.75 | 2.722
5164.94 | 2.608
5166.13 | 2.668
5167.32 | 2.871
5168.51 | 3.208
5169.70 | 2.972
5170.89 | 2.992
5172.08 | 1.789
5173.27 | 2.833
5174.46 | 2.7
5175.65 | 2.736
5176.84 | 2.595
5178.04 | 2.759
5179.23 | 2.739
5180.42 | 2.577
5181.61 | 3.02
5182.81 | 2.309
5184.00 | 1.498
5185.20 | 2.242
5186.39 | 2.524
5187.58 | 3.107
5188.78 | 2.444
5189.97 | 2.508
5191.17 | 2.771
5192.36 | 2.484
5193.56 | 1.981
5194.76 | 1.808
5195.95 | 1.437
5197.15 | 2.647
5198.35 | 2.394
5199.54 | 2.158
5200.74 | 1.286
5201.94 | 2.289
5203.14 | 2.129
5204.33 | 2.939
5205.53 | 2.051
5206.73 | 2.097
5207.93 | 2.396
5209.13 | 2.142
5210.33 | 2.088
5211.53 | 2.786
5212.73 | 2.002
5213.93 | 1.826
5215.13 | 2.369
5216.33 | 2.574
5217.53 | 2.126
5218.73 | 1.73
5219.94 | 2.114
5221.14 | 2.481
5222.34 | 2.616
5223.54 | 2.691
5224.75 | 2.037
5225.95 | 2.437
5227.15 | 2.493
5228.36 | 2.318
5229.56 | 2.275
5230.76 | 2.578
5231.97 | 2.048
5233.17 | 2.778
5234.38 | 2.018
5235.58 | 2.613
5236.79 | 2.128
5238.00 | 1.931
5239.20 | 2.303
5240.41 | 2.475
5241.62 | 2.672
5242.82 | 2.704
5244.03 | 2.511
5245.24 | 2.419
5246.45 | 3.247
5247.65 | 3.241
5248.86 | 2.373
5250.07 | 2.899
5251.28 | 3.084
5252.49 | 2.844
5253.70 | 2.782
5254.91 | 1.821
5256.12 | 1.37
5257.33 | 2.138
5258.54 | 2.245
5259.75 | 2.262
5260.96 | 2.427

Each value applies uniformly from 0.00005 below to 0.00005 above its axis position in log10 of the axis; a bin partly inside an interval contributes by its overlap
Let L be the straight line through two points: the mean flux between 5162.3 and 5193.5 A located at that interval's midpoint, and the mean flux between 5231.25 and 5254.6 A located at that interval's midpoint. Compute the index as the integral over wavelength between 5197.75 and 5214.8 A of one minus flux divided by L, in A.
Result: 2.7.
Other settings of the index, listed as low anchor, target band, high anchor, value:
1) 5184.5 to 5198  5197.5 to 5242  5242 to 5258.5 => 3.14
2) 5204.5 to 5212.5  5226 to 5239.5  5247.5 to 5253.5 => 1.48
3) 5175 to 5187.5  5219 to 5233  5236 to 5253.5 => 1.25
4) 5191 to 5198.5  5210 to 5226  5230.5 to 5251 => 0.55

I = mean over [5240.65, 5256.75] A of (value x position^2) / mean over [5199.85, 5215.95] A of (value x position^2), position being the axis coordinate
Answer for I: 1.2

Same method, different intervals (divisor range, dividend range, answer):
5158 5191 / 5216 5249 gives 0.97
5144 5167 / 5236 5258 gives 1.15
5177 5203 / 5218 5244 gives 1.03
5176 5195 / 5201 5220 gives 0.90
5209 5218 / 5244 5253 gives 1.28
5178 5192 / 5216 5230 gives 0.93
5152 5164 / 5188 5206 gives 1.07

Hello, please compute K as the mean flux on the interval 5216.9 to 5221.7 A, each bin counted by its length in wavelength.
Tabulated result 2.11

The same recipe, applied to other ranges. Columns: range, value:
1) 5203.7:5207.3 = 2.37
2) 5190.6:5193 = 2.62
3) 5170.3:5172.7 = 2.4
